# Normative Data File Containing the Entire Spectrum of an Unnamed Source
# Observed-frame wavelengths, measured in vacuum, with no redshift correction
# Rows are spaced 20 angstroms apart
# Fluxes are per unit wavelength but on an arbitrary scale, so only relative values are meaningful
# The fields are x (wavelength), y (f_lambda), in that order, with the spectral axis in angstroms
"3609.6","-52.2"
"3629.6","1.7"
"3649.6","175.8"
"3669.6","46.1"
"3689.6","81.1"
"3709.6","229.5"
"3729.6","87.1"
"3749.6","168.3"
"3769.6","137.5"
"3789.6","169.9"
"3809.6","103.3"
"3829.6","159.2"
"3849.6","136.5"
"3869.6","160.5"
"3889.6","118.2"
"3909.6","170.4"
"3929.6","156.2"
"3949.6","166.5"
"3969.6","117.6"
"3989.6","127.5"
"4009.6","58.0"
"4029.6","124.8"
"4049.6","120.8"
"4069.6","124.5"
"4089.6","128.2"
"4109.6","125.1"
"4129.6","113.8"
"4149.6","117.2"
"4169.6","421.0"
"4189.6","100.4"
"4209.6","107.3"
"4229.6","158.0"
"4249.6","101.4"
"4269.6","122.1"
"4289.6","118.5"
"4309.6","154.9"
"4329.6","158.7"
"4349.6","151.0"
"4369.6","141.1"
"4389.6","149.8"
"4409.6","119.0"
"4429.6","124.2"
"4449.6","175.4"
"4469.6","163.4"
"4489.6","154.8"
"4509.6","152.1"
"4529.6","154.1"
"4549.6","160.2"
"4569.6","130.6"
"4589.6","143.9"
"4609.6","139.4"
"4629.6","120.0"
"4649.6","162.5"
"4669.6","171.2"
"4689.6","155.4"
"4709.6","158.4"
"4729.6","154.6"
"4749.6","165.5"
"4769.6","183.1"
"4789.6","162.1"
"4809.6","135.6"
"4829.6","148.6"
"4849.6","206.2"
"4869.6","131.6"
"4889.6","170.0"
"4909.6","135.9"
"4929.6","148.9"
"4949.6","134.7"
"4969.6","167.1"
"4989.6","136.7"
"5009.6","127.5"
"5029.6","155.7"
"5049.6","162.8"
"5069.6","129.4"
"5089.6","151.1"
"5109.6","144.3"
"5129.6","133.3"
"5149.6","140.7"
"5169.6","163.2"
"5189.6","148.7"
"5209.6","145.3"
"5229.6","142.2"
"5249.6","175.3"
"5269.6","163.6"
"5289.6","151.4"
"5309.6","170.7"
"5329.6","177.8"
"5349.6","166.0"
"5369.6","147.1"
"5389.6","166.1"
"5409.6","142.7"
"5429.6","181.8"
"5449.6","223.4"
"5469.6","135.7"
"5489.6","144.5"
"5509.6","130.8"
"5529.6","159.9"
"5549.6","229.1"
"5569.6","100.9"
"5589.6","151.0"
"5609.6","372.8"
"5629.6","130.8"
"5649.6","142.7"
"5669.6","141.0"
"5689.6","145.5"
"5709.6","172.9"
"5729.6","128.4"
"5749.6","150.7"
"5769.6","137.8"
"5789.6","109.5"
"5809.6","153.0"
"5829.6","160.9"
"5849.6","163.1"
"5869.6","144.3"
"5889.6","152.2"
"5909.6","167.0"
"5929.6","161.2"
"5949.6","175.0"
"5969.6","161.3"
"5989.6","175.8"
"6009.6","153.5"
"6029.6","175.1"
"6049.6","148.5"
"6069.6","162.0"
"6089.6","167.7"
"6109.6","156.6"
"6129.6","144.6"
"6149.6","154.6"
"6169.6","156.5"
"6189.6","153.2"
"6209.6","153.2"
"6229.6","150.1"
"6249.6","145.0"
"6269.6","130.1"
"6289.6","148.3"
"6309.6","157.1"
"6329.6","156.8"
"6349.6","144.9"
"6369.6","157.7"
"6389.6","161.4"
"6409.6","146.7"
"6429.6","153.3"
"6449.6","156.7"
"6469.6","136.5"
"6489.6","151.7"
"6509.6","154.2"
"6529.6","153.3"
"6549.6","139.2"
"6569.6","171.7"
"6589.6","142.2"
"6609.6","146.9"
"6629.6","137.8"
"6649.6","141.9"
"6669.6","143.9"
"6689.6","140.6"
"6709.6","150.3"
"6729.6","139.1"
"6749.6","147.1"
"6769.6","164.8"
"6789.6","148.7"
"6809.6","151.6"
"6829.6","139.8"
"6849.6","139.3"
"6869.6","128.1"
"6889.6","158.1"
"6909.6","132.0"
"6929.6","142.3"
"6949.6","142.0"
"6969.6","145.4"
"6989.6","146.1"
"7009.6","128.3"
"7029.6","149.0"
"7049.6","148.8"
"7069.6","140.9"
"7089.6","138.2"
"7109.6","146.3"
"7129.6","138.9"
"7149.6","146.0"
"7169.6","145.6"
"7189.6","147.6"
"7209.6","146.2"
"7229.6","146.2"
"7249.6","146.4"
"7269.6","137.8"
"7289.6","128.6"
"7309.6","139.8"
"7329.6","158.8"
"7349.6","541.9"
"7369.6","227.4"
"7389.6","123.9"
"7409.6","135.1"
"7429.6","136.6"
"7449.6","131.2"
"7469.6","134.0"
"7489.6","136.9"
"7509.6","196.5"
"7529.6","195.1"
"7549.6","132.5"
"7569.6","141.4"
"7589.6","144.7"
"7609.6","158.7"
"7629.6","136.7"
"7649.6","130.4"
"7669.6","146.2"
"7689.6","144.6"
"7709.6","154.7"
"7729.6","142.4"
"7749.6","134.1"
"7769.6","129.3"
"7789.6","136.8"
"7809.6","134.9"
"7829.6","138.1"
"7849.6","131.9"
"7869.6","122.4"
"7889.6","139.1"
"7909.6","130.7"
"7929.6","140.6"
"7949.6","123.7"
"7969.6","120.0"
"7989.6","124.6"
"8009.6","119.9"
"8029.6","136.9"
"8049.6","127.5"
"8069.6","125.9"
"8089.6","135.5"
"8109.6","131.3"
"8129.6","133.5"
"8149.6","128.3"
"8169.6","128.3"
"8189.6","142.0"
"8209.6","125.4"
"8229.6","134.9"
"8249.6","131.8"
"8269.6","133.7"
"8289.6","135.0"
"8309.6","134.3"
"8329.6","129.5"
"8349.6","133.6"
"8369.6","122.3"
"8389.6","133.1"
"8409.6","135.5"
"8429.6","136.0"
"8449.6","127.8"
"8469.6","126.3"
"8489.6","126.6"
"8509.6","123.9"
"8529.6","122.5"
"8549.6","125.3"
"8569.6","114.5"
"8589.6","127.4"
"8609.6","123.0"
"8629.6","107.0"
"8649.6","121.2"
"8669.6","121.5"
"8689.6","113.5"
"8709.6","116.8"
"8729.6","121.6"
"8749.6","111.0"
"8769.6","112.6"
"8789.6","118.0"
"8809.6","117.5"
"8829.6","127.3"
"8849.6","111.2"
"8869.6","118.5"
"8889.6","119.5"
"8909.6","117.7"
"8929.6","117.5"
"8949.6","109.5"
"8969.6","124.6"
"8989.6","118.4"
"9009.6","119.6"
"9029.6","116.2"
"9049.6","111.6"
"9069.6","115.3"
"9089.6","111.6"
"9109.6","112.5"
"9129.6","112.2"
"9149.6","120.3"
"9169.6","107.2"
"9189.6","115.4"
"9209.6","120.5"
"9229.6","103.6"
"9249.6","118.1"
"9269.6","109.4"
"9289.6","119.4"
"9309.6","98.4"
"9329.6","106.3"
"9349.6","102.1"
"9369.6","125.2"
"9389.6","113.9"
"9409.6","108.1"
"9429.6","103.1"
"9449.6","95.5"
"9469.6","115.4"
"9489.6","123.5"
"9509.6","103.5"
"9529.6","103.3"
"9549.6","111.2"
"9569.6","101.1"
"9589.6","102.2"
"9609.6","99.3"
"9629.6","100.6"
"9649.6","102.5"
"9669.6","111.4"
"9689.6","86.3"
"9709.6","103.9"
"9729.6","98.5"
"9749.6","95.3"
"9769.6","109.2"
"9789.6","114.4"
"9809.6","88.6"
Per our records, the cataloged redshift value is 0.119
